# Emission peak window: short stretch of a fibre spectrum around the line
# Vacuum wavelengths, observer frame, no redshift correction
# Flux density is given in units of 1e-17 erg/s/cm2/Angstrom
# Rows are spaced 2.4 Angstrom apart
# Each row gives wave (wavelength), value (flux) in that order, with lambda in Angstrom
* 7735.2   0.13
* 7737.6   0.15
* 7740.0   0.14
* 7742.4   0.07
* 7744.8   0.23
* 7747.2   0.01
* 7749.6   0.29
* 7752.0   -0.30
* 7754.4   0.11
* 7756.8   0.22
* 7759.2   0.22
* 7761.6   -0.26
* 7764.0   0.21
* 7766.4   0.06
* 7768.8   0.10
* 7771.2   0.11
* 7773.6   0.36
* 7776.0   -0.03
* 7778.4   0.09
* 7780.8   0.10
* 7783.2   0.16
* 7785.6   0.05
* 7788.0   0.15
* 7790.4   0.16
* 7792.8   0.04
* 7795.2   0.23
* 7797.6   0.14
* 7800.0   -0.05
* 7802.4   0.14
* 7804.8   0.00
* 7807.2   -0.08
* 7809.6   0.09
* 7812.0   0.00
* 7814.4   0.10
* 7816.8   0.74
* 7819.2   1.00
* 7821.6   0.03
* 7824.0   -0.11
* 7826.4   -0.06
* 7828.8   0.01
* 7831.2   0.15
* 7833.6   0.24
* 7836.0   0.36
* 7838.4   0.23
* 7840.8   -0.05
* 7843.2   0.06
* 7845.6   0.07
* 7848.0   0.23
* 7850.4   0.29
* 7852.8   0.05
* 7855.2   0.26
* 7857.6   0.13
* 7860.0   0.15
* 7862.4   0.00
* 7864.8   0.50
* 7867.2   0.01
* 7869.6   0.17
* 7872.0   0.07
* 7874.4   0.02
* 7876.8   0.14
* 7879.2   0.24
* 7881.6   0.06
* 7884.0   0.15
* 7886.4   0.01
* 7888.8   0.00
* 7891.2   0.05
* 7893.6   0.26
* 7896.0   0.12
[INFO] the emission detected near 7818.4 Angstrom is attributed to H-gamma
